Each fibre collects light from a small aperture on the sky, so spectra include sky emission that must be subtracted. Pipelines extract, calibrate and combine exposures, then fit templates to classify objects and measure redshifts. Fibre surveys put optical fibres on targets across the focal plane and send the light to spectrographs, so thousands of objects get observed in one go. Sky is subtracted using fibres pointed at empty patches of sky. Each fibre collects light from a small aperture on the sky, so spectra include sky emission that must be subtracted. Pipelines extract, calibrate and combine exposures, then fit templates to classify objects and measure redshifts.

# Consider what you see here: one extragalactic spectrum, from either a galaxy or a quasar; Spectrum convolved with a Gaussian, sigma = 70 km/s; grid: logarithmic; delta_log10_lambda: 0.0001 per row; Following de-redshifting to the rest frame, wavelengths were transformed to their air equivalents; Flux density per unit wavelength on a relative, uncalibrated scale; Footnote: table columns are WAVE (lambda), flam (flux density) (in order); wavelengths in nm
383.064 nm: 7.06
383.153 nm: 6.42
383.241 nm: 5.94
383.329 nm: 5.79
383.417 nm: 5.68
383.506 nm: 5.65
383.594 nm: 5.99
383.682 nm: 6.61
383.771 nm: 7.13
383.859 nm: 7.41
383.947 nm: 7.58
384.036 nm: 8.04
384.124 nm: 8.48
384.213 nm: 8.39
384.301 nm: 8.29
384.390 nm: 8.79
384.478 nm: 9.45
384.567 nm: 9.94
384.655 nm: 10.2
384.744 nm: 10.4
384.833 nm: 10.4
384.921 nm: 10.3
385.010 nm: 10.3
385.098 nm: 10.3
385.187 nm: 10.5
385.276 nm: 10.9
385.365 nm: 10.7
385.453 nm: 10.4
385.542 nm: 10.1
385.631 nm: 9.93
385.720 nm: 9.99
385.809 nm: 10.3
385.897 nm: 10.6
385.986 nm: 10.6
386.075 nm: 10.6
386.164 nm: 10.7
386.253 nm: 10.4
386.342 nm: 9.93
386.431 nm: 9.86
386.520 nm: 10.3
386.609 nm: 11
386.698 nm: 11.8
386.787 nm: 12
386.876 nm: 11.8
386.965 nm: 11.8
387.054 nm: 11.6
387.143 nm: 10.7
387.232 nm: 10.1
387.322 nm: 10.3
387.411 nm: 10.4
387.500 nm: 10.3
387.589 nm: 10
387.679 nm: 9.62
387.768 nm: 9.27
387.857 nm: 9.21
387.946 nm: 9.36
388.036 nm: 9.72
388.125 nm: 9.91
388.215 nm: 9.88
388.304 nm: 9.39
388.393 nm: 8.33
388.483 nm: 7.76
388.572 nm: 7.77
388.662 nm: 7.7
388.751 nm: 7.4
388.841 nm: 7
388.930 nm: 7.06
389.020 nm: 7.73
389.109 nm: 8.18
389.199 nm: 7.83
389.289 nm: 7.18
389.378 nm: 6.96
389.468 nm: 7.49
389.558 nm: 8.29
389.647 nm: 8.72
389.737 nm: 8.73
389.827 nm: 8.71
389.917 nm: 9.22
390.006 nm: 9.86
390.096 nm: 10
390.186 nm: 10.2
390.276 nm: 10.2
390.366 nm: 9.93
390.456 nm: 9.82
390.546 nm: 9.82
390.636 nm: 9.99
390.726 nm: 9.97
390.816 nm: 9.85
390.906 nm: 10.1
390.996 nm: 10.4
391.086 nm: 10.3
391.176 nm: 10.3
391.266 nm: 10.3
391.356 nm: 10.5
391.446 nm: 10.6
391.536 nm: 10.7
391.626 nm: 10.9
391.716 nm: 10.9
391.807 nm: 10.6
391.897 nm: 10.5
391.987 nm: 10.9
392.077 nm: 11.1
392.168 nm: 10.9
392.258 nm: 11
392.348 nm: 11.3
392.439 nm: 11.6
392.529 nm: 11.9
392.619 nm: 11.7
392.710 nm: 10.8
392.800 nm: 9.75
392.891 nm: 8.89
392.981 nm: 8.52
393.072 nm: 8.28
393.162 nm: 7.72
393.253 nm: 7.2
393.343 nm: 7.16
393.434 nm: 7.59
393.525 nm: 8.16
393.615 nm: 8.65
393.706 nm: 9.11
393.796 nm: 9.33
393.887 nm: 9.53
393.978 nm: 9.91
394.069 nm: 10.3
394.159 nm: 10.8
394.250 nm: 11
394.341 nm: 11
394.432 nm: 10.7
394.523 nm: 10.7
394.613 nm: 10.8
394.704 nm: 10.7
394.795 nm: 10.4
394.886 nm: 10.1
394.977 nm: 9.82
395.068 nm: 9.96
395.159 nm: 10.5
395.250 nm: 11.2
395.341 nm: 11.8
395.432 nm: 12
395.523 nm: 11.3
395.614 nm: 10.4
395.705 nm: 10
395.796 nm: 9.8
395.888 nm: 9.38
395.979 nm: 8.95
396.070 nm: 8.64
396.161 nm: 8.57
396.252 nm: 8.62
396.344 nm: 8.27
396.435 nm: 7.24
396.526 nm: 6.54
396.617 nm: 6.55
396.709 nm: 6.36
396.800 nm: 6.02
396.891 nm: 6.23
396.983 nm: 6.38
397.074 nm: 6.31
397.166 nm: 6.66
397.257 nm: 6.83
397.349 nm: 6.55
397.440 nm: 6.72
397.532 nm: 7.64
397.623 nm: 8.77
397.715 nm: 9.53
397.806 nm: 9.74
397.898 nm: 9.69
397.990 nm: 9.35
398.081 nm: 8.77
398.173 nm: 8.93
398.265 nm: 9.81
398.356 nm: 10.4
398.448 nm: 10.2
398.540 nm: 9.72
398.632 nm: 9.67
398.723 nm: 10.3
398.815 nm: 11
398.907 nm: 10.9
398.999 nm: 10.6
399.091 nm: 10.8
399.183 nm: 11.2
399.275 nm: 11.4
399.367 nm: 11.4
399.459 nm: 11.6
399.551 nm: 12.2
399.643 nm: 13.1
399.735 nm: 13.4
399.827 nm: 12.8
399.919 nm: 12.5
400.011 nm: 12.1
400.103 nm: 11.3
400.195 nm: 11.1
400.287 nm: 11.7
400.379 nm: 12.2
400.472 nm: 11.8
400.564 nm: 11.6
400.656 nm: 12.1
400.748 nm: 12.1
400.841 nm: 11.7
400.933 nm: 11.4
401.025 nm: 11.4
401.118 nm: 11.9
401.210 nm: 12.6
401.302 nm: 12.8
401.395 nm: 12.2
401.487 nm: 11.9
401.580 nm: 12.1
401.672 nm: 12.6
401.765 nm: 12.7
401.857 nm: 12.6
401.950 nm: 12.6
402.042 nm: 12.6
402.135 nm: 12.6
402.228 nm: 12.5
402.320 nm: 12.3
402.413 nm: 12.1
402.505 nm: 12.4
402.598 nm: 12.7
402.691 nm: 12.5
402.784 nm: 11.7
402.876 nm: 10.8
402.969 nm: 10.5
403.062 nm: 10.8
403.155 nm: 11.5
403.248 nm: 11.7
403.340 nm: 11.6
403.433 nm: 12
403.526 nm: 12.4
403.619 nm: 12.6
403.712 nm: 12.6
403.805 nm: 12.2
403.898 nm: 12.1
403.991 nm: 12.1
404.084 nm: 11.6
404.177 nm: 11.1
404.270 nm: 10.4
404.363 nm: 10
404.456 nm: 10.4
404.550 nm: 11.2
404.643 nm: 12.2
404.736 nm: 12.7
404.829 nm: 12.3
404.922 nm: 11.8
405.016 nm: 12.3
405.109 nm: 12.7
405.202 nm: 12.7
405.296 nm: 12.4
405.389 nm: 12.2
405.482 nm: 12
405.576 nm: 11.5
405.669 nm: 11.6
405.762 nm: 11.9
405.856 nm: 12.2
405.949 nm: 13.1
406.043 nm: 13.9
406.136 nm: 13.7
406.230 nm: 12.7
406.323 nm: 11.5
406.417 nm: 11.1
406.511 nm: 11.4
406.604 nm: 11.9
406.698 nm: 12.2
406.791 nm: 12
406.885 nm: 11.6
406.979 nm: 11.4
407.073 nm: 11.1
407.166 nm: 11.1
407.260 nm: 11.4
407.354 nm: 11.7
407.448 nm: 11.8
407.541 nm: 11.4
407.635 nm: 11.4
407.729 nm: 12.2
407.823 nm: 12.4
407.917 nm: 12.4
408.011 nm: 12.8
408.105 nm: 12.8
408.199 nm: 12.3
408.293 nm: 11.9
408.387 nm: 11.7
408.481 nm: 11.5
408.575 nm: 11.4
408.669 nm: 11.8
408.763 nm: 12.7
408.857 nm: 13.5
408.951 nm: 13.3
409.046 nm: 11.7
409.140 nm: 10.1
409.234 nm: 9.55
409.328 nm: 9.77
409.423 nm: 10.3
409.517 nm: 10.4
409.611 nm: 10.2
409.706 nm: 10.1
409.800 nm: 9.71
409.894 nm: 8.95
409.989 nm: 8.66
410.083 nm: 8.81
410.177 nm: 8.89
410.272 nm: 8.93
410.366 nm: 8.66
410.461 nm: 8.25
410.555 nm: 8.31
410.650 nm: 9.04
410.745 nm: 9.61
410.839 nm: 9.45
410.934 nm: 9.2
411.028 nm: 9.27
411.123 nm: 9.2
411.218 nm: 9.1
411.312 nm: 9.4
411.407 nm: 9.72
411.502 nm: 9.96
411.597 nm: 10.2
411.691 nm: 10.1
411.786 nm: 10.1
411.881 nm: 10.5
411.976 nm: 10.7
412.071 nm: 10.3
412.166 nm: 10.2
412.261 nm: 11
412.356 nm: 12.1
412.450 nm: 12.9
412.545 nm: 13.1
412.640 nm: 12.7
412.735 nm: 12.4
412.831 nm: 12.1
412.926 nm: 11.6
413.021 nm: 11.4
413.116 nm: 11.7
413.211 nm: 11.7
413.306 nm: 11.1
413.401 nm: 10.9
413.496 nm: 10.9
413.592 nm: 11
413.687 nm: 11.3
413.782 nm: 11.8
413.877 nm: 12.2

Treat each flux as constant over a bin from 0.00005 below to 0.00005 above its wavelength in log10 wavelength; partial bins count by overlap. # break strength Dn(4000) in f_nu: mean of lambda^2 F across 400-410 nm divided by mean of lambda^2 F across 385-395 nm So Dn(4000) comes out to 1.3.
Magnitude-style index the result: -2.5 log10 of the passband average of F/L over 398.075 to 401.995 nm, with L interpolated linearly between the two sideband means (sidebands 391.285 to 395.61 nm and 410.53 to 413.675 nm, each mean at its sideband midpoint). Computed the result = -0.12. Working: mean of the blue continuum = 10.2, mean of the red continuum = 10.7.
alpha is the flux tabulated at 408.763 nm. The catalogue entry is 12.7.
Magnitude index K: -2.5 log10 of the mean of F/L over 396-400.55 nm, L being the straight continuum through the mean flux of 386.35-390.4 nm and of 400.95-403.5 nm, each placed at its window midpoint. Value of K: 0.18 mag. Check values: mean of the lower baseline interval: 9.35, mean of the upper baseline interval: 12.1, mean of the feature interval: 9.57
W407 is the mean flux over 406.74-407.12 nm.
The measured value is 11.5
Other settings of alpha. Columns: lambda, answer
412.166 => 10.2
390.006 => 9.86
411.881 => 10.5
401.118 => 11.9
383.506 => 5.65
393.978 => 9.91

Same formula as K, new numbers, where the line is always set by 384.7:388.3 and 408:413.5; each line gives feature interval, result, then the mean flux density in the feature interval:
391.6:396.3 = 0.05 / 10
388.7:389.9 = 0.31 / 7.82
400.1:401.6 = -0.13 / 11.9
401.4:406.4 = -0.14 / 12.1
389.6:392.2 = 0.03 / 10.1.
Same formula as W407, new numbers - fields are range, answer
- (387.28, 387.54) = 10.4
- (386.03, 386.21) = 10.6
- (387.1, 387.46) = 10.4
